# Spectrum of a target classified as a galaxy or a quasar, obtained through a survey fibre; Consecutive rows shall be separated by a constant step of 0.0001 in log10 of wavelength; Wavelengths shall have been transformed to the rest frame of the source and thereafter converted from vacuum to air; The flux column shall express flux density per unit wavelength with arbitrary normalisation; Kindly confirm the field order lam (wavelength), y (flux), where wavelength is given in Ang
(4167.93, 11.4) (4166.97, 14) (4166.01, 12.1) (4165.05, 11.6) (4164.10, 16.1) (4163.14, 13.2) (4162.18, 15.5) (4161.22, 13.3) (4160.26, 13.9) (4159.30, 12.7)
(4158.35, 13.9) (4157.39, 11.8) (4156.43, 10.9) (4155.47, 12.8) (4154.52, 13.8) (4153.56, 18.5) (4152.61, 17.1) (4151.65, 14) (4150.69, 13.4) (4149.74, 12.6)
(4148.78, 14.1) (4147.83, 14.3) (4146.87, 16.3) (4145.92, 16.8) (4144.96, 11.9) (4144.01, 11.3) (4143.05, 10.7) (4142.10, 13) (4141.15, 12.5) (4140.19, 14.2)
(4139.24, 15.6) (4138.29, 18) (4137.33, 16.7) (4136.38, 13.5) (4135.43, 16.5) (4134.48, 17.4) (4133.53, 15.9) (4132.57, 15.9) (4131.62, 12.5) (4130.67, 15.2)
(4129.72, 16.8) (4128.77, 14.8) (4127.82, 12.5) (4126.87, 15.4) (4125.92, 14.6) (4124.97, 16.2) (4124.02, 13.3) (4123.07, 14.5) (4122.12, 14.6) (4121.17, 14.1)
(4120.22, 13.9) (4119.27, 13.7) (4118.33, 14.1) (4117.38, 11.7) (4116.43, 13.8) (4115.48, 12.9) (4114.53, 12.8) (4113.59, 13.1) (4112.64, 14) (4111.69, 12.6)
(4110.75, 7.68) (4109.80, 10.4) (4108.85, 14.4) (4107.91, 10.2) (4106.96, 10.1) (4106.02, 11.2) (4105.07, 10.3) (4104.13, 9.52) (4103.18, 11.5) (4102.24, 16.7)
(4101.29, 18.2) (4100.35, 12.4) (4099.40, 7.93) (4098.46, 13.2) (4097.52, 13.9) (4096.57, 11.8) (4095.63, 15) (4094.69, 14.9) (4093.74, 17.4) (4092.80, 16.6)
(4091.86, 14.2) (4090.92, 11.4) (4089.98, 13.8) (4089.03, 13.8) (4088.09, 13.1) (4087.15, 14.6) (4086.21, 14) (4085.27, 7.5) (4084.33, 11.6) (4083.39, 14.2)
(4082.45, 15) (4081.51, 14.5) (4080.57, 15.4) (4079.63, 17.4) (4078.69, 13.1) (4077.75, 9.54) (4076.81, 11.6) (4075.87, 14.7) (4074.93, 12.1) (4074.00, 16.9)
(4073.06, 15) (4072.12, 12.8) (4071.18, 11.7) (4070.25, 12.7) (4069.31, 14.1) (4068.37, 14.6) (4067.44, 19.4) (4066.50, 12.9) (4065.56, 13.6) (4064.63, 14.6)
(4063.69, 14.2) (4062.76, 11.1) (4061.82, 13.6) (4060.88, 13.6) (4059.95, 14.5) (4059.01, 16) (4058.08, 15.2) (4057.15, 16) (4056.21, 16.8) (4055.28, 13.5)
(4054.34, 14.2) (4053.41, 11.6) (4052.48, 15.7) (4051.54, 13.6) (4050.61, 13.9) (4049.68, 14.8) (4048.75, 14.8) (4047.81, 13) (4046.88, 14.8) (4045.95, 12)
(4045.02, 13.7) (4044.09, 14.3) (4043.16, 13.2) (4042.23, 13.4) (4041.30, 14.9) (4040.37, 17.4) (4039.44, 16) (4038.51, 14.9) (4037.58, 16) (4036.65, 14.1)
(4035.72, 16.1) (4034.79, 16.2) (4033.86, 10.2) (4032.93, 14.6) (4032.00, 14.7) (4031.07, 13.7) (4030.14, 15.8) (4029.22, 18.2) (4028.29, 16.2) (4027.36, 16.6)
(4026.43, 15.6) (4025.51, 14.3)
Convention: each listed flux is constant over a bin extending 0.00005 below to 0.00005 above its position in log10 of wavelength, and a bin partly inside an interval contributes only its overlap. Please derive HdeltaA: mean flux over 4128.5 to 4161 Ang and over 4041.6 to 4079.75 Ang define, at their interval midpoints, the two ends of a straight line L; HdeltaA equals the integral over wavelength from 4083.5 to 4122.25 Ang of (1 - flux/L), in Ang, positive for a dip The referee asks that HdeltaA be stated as 3.5 Ang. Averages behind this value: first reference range 14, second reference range 14.4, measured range 12.9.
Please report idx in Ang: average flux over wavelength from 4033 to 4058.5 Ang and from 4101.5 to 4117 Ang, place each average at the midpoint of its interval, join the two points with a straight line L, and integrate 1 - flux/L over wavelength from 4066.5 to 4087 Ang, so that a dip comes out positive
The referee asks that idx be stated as -0.6 Ang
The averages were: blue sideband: 14.5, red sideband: 12.1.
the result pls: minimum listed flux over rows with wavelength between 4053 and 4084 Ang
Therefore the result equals 9.54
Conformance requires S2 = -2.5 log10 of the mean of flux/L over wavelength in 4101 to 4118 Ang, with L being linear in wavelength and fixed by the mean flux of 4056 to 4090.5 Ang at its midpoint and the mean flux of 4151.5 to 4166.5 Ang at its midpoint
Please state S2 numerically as 0.14 mag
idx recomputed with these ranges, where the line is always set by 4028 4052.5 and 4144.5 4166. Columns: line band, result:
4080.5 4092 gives 0.9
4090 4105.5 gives 0.9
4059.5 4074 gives 0.5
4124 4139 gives -1.4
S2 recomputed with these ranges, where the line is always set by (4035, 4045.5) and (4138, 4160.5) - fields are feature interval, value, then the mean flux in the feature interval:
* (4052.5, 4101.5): 0.055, 13.9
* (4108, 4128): 0.070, 13.3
